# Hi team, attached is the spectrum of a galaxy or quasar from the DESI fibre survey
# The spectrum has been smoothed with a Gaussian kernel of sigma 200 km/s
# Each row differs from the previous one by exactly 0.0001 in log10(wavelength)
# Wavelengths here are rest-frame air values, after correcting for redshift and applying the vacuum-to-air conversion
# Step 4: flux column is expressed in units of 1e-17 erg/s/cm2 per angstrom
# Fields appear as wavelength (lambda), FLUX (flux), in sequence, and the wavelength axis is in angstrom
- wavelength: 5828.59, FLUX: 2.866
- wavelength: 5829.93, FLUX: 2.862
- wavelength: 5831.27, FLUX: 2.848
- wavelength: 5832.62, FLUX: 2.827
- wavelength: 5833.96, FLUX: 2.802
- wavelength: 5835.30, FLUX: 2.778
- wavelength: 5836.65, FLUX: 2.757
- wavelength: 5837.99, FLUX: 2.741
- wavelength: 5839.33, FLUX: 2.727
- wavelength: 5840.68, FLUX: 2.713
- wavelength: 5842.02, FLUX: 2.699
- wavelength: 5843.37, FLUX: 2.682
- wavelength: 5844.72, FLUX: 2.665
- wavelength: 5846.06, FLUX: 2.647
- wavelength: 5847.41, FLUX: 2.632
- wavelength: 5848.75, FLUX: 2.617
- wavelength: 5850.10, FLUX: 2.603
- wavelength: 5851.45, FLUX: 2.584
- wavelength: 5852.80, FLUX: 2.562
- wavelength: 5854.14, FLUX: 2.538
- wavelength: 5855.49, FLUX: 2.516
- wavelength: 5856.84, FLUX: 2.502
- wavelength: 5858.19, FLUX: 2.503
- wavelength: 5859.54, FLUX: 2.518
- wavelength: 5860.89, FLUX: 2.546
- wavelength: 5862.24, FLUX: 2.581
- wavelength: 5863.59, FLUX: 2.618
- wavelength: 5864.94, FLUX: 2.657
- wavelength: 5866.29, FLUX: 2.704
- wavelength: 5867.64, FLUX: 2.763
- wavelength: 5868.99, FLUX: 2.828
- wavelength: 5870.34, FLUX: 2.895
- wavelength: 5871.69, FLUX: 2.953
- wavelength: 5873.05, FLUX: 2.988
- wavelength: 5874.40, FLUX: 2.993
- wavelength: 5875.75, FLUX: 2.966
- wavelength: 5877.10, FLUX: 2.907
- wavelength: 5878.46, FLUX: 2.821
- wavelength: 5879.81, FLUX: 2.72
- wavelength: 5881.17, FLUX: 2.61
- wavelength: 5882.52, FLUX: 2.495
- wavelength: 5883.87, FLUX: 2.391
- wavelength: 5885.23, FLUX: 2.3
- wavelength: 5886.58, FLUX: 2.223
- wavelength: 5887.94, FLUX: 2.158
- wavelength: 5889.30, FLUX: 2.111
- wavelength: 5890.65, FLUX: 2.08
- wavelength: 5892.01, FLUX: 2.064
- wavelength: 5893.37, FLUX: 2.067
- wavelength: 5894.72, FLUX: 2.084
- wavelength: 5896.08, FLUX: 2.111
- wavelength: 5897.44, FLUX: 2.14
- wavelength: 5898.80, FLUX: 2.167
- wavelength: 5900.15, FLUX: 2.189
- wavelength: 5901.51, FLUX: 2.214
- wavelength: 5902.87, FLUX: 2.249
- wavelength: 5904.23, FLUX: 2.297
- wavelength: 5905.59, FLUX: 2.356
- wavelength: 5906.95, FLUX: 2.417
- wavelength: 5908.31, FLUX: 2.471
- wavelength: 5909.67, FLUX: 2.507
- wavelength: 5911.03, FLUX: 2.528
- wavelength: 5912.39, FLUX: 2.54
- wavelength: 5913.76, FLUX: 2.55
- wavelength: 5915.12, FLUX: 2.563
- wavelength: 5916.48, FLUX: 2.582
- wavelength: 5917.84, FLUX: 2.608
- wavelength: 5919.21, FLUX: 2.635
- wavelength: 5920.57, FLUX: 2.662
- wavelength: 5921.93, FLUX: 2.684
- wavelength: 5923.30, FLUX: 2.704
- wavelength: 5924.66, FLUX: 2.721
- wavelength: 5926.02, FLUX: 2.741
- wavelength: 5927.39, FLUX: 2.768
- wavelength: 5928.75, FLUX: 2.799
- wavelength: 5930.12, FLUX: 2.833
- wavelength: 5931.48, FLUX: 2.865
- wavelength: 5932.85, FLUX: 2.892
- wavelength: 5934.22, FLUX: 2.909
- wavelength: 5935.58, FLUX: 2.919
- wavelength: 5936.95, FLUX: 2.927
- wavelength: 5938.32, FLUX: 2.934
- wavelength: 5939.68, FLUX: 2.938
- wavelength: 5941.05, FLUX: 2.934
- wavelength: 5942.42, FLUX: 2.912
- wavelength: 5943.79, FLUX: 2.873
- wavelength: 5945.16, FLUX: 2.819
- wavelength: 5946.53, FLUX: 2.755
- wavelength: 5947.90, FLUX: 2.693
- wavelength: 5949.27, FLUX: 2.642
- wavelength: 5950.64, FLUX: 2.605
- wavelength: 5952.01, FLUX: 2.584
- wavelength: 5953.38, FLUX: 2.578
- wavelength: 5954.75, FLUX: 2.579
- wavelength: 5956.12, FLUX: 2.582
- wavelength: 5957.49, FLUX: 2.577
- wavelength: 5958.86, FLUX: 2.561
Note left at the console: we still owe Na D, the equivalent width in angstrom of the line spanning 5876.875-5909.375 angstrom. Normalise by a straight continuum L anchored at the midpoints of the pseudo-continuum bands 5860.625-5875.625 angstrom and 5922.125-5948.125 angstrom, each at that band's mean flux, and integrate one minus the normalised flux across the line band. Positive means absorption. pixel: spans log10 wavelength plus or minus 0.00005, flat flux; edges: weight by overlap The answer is 5.7 angstrom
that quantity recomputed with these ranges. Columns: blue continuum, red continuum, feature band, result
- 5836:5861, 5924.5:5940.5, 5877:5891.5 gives 1.6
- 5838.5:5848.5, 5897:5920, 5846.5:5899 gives 0.7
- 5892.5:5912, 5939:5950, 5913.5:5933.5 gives -1.3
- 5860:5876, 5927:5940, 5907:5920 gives 1.4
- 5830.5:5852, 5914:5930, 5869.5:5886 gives -0.3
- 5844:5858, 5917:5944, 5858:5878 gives -1.0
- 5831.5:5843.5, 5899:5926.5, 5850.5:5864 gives 0.7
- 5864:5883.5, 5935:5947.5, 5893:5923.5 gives 4.7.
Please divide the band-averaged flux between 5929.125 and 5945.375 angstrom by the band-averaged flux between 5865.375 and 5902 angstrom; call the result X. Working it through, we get 1.17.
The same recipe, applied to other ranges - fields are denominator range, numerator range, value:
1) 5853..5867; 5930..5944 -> 1.13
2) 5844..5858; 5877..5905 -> 0.89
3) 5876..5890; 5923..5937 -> 1.14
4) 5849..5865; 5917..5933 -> 1.07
